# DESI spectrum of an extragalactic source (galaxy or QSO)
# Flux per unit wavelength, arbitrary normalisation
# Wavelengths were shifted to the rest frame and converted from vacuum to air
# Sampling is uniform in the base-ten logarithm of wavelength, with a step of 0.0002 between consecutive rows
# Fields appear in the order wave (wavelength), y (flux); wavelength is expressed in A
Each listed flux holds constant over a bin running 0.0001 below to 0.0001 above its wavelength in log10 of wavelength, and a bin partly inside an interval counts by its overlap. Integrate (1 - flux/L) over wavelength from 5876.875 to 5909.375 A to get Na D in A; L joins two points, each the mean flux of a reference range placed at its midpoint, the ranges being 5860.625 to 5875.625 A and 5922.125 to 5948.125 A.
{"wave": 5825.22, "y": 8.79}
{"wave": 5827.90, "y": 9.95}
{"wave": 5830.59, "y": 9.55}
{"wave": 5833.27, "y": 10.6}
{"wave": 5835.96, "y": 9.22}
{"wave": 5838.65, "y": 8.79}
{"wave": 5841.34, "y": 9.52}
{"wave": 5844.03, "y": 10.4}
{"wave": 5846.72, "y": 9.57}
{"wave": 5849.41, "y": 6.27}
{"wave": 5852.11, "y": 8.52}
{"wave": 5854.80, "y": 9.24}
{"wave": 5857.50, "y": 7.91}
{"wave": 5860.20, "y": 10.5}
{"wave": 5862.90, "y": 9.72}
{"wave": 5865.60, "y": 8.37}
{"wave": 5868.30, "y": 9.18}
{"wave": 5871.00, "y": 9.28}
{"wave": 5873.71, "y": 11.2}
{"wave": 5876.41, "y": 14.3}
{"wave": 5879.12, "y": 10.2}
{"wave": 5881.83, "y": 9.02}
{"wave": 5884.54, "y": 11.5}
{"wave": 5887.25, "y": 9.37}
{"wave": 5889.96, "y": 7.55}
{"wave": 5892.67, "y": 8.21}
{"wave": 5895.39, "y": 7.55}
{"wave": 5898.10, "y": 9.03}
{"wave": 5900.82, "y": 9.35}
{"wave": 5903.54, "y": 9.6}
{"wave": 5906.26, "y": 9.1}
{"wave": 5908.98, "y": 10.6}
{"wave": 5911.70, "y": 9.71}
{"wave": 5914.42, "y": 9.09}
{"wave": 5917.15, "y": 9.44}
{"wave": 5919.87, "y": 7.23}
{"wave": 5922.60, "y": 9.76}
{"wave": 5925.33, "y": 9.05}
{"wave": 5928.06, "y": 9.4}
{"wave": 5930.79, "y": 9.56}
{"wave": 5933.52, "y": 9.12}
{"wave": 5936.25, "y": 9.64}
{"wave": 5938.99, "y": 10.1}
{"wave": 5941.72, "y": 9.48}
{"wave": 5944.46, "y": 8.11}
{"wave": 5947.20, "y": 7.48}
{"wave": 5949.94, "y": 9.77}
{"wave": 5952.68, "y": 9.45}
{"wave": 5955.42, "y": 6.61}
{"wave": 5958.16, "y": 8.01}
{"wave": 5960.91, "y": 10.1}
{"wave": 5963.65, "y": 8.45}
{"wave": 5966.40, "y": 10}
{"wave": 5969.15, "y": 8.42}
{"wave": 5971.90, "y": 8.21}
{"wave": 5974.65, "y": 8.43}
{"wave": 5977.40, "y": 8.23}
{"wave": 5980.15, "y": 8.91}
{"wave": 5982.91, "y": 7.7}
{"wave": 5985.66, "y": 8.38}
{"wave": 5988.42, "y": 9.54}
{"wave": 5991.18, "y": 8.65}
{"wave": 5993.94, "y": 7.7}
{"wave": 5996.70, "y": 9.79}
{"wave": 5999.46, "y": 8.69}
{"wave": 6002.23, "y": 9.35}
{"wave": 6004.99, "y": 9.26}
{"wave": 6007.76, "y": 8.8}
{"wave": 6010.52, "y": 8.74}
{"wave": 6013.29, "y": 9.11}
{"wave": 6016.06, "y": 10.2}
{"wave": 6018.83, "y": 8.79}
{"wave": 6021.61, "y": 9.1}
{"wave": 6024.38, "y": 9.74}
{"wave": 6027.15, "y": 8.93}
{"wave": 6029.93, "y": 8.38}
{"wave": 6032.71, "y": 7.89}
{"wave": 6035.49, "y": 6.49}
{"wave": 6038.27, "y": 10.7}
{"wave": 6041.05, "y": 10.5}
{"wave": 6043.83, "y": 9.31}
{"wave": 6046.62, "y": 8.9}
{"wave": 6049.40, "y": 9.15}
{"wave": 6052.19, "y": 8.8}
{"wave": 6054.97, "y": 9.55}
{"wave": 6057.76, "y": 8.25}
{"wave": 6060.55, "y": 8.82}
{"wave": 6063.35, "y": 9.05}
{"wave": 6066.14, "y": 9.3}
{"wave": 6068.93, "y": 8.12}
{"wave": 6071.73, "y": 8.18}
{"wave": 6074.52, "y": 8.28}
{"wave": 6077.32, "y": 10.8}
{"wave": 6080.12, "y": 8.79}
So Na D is 0.7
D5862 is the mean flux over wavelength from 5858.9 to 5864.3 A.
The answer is 10.1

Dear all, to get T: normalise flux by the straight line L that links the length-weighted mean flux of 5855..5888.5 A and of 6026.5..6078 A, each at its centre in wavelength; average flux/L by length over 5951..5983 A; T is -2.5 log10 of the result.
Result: 0.101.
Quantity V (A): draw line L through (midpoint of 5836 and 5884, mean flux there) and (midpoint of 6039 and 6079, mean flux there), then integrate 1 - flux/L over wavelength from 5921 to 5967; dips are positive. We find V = 1.6 A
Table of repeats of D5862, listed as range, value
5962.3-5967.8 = 9.22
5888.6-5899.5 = 8.09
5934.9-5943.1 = 9.73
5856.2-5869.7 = 9.14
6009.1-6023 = 9.19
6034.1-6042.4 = 9.23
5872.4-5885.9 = 11.2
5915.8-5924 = 8.81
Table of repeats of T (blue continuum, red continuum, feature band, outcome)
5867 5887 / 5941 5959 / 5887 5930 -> 0.07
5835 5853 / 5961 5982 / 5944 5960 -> 0.06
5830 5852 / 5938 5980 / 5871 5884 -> -0.21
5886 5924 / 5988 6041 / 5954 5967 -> 0.05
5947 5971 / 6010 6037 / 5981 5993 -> 0.02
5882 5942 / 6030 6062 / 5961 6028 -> 0.02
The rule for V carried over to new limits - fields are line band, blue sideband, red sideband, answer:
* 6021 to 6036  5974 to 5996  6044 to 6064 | 0.47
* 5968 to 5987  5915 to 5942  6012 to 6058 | 1.76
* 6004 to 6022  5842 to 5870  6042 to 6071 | -0.40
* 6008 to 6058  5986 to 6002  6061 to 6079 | -0.75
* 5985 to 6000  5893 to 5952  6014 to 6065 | 0.43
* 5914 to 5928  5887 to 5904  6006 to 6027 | -0.39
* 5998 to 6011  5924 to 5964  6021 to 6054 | 0.00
